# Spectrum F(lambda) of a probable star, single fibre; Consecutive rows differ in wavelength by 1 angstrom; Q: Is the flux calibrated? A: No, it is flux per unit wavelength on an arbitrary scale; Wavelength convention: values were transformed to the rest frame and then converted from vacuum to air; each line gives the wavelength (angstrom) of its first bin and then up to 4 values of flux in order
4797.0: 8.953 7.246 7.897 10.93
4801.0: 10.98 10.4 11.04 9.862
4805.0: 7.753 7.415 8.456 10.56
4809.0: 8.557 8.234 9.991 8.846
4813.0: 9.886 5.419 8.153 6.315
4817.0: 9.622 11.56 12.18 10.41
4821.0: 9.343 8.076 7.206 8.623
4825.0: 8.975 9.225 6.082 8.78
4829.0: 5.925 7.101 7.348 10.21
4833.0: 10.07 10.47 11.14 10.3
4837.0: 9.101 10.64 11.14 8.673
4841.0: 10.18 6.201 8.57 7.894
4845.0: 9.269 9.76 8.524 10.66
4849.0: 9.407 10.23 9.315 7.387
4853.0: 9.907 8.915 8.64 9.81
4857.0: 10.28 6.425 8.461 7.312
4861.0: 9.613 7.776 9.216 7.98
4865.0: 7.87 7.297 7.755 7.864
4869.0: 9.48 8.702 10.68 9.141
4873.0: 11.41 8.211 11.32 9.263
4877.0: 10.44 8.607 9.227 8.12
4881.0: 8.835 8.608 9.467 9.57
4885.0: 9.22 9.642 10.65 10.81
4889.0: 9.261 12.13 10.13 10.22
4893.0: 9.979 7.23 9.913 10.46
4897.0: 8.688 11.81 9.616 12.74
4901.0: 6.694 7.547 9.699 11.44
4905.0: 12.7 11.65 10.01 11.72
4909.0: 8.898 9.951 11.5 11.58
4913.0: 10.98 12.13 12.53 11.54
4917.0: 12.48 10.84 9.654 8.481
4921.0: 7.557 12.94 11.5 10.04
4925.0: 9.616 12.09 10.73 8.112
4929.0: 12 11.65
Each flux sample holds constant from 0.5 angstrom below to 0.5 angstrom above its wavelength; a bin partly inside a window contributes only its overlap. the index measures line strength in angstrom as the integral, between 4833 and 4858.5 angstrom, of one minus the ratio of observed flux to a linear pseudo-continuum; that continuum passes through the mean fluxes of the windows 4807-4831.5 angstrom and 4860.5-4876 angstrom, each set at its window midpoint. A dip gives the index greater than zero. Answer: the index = -1.6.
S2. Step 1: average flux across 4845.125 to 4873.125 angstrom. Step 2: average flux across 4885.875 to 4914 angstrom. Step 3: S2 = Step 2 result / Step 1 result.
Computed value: 1.16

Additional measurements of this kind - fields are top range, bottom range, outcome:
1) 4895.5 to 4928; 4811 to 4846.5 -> 1.18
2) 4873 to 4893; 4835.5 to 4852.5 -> 1.05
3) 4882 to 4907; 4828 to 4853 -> 1.09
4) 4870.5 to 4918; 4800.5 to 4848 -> 1.13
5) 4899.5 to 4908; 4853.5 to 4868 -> 1.24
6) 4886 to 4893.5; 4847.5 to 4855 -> 1.11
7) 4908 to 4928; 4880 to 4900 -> 1.09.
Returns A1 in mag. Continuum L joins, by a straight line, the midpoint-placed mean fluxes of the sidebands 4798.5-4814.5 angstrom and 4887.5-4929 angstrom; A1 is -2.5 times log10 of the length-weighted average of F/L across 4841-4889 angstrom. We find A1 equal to 0.10 mag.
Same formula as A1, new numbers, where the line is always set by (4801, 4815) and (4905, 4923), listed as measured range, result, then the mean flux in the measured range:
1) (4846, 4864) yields 0.106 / 8.93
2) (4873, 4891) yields 0.072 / 9.68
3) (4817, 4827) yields -0.012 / 9.35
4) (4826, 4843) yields 0.062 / 8.96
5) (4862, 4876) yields 0.131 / 8.96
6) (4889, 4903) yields 0.089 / 9.76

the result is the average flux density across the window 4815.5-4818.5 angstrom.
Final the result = 9.17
